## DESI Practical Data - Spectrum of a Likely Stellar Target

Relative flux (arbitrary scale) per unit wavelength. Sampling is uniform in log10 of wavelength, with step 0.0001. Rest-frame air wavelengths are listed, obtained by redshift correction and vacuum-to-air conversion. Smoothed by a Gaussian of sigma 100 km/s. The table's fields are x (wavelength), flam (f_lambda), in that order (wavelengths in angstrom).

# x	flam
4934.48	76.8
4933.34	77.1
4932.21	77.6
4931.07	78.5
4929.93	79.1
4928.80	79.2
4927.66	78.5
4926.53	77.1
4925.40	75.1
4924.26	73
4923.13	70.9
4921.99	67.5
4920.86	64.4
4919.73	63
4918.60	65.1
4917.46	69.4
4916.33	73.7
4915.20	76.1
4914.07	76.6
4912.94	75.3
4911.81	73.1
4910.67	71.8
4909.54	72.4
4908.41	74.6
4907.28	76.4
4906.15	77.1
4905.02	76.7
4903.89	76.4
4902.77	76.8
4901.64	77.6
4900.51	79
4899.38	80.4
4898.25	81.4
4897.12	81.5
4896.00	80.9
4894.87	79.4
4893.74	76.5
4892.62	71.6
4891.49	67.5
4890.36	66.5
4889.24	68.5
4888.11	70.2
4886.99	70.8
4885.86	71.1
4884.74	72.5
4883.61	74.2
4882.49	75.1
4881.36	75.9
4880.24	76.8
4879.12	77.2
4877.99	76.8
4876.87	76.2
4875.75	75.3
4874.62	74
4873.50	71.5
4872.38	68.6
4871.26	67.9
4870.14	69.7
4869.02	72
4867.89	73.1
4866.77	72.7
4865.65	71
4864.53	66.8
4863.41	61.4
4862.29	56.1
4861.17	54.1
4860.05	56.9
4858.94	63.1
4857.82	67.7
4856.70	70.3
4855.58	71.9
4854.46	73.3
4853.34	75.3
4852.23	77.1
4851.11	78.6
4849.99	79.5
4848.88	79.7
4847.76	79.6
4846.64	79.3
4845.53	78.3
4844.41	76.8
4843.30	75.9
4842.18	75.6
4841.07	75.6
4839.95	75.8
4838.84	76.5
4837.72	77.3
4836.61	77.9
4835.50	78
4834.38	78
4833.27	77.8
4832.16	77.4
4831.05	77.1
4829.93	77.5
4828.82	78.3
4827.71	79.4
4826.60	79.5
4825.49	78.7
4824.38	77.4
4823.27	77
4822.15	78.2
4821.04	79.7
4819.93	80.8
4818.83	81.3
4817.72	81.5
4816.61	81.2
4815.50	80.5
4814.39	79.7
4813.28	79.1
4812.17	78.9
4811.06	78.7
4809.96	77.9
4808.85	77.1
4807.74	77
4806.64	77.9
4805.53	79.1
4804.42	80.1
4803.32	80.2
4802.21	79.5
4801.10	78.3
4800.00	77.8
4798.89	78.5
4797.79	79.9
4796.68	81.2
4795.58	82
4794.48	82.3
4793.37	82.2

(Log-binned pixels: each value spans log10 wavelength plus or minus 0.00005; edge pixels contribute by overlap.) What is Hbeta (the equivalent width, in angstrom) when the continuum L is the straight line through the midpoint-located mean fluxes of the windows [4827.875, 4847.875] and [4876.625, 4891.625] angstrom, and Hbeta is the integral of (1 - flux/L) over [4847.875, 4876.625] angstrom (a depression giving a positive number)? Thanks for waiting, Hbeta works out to 1.9 angstrom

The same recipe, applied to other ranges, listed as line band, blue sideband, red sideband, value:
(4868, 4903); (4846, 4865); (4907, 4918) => -1.0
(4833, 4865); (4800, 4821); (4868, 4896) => 1.3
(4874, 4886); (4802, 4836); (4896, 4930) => 0.2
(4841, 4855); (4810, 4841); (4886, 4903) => 0.0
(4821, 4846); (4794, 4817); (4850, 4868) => -1.3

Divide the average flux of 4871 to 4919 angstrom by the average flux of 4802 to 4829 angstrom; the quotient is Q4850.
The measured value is 0.94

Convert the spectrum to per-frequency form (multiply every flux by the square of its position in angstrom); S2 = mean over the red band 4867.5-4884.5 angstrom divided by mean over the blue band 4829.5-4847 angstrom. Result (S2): 0.97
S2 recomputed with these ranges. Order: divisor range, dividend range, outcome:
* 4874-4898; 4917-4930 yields 0.98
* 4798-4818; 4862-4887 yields 0.93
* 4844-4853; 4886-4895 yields 0.92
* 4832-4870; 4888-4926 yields 1.04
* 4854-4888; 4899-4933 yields 1.08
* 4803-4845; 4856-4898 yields 0.93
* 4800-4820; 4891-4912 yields 1.00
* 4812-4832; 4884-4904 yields 0.97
